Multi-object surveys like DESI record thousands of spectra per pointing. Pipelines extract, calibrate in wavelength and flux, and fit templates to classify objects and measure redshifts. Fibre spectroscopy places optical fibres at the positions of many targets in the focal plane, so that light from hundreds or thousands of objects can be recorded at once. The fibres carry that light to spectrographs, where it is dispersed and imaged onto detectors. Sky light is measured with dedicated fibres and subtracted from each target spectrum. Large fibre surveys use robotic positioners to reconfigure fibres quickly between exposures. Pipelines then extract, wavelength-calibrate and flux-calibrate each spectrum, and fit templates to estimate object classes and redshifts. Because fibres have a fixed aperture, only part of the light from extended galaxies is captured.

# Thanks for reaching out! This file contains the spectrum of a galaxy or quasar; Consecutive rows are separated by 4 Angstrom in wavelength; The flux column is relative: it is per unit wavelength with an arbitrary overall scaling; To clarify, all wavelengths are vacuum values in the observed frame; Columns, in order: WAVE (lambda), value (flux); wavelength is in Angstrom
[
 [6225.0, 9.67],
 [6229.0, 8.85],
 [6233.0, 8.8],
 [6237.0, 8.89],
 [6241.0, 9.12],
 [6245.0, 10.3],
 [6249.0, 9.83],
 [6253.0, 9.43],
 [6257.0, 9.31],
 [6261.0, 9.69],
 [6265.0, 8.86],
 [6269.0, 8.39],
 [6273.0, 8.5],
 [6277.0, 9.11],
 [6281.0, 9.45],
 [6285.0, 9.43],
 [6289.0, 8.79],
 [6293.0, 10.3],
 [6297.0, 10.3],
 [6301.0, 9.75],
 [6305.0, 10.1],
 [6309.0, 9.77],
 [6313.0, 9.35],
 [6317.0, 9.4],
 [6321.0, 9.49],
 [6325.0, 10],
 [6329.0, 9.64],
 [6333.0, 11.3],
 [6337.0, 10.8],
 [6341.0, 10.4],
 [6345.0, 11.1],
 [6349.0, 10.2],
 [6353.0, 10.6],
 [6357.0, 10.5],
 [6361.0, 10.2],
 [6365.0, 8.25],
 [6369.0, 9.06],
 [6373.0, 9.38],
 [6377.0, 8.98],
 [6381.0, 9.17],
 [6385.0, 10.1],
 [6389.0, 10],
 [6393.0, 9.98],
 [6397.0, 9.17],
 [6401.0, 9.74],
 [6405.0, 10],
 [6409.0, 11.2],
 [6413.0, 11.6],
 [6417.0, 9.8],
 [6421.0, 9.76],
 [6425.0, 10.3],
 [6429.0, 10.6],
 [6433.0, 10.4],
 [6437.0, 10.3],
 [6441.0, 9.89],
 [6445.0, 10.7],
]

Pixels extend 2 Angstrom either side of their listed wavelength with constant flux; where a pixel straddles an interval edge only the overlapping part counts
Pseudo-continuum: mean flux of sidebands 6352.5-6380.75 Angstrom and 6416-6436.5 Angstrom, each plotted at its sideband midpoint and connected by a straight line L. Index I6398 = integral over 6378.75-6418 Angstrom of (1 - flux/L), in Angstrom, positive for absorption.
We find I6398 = -0.8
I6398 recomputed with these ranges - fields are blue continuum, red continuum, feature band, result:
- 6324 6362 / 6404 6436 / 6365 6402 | 3.7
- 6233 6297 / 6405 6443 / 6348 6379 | 1.1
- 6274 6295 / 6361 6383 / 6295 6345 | -4.4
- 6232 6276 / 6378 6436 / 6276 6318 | -0.8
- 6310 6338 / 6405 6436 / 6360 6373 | 1.4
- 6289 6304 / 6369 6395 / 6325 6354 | -2.3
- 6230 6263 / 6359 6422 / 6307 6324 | 0.1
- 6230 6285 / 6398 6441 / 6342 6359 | -1.3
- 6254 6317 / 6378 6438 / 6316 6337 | -0.9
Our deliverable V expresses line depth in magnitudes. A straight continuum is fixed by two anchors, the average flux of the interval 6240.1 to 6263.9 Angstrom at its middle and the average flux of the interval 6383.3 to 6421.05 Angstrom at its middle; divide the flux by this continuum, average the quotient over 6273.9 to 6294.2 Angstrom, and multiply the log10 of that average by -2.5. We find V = 0.04 mag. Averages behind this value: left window 9.61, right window 10.2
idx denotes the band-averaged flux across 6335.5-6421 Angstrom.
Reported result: 10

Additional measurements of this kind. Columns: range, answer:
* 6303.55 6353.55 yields 10.2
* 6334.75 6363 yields 10.5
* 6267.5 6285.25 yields 8.95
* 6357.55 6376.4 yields 9.3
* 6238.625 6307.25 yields 9.45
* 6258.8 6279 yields 8.91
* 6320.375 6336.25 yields 10.2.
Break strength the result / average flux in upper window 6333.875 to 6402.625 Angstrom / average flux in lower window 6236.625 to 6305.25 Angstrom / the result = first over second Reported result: 1.0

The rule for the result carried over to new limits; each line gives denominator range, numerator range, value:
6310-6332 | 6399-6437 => 1.07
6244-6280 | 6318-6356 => 1.12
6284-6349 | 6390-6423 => 1.01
